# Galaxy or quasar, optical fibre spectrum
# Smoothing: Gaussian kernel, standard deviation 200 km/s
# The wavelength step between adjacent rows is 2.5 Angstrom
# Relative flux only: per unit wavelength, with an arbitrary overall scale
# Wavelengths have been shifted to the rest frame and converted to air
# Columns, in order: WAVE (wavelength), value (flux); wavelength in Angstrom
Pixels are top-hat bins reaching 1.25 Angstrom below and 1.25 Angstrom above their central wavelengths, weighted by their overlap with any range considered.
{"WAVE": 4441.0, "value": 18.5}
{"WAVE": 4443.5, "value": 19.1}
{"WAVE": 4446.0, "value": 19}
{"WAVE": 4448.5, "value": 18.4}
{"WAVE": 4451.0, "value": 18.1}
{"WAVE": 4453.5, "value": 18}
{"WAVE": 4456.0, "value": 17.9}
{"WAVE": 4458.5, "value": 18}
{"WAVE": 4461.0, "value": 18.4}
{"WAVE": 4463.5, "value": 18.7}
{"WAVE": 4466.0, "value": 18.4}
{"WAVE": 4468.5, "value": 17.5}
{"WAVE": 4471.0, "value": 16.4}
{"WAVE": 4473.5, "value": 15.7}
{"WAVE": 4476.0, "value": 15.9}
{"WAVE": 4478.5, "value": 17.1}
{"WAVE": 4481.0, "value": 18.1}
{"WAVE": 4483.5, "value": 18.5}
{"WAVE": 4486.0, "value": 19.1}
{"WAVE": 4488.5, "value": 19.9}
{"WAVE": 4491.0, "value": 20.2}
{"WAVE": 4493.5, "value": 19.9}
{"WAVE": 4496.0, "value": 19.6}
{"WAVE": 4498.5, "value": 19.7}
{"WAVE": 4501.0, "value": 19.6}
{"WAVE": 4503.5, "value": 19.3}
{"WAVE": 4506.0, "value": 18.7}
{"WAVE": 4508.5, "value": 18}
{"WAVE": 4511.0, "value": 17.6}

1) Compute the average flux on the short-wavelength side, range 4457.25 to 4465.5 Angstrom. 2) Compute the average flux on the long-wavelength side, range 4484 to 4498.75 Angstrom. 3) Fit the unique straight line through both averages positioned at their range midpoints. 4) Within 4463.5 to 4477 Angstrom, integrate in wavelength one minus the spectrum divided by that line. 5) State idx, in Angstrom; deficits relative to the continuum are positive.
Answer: 1.3 Angstrom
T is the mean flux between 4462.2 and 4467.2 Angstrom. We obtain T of 18.6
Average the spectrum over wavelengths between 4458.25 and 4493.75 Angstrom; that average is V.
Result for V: 18.1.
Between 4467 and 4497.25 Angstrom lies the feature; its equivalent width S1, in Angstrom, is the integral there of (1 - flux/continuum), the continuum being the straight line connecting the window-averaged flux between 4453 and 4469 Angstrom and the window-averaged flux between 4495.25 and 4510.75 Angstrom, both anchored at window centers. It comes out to 0.7 Angstrom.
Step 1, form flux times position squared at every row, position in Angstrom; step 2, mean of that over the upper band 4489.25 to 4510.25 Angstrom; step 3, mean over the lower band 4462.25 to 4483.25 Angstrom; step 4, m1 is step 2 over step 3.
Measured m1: 1.13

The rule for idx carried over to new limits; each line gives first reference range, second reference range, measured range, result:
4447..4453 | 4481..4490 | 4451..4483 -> 1.84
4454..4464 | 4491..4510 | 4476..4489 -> 0.43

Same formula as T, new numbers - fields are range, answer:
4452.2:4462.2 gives 18.1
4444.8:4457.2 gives 18.3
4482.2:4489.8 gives 19.2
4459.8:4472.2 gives 17.9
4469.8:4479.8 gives 16.3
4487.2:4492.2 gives 20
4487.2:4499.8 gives 19.9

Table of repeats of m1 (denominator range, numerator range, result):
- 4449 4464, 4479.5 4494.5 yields 1.07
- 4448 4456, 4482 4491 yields 1.08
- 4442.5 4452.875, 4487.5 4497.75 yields 1.09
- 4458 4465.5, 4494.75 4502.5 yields 1.08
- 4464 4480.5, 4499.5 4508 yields 1.14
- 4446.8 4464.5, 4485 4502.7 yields 1.10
